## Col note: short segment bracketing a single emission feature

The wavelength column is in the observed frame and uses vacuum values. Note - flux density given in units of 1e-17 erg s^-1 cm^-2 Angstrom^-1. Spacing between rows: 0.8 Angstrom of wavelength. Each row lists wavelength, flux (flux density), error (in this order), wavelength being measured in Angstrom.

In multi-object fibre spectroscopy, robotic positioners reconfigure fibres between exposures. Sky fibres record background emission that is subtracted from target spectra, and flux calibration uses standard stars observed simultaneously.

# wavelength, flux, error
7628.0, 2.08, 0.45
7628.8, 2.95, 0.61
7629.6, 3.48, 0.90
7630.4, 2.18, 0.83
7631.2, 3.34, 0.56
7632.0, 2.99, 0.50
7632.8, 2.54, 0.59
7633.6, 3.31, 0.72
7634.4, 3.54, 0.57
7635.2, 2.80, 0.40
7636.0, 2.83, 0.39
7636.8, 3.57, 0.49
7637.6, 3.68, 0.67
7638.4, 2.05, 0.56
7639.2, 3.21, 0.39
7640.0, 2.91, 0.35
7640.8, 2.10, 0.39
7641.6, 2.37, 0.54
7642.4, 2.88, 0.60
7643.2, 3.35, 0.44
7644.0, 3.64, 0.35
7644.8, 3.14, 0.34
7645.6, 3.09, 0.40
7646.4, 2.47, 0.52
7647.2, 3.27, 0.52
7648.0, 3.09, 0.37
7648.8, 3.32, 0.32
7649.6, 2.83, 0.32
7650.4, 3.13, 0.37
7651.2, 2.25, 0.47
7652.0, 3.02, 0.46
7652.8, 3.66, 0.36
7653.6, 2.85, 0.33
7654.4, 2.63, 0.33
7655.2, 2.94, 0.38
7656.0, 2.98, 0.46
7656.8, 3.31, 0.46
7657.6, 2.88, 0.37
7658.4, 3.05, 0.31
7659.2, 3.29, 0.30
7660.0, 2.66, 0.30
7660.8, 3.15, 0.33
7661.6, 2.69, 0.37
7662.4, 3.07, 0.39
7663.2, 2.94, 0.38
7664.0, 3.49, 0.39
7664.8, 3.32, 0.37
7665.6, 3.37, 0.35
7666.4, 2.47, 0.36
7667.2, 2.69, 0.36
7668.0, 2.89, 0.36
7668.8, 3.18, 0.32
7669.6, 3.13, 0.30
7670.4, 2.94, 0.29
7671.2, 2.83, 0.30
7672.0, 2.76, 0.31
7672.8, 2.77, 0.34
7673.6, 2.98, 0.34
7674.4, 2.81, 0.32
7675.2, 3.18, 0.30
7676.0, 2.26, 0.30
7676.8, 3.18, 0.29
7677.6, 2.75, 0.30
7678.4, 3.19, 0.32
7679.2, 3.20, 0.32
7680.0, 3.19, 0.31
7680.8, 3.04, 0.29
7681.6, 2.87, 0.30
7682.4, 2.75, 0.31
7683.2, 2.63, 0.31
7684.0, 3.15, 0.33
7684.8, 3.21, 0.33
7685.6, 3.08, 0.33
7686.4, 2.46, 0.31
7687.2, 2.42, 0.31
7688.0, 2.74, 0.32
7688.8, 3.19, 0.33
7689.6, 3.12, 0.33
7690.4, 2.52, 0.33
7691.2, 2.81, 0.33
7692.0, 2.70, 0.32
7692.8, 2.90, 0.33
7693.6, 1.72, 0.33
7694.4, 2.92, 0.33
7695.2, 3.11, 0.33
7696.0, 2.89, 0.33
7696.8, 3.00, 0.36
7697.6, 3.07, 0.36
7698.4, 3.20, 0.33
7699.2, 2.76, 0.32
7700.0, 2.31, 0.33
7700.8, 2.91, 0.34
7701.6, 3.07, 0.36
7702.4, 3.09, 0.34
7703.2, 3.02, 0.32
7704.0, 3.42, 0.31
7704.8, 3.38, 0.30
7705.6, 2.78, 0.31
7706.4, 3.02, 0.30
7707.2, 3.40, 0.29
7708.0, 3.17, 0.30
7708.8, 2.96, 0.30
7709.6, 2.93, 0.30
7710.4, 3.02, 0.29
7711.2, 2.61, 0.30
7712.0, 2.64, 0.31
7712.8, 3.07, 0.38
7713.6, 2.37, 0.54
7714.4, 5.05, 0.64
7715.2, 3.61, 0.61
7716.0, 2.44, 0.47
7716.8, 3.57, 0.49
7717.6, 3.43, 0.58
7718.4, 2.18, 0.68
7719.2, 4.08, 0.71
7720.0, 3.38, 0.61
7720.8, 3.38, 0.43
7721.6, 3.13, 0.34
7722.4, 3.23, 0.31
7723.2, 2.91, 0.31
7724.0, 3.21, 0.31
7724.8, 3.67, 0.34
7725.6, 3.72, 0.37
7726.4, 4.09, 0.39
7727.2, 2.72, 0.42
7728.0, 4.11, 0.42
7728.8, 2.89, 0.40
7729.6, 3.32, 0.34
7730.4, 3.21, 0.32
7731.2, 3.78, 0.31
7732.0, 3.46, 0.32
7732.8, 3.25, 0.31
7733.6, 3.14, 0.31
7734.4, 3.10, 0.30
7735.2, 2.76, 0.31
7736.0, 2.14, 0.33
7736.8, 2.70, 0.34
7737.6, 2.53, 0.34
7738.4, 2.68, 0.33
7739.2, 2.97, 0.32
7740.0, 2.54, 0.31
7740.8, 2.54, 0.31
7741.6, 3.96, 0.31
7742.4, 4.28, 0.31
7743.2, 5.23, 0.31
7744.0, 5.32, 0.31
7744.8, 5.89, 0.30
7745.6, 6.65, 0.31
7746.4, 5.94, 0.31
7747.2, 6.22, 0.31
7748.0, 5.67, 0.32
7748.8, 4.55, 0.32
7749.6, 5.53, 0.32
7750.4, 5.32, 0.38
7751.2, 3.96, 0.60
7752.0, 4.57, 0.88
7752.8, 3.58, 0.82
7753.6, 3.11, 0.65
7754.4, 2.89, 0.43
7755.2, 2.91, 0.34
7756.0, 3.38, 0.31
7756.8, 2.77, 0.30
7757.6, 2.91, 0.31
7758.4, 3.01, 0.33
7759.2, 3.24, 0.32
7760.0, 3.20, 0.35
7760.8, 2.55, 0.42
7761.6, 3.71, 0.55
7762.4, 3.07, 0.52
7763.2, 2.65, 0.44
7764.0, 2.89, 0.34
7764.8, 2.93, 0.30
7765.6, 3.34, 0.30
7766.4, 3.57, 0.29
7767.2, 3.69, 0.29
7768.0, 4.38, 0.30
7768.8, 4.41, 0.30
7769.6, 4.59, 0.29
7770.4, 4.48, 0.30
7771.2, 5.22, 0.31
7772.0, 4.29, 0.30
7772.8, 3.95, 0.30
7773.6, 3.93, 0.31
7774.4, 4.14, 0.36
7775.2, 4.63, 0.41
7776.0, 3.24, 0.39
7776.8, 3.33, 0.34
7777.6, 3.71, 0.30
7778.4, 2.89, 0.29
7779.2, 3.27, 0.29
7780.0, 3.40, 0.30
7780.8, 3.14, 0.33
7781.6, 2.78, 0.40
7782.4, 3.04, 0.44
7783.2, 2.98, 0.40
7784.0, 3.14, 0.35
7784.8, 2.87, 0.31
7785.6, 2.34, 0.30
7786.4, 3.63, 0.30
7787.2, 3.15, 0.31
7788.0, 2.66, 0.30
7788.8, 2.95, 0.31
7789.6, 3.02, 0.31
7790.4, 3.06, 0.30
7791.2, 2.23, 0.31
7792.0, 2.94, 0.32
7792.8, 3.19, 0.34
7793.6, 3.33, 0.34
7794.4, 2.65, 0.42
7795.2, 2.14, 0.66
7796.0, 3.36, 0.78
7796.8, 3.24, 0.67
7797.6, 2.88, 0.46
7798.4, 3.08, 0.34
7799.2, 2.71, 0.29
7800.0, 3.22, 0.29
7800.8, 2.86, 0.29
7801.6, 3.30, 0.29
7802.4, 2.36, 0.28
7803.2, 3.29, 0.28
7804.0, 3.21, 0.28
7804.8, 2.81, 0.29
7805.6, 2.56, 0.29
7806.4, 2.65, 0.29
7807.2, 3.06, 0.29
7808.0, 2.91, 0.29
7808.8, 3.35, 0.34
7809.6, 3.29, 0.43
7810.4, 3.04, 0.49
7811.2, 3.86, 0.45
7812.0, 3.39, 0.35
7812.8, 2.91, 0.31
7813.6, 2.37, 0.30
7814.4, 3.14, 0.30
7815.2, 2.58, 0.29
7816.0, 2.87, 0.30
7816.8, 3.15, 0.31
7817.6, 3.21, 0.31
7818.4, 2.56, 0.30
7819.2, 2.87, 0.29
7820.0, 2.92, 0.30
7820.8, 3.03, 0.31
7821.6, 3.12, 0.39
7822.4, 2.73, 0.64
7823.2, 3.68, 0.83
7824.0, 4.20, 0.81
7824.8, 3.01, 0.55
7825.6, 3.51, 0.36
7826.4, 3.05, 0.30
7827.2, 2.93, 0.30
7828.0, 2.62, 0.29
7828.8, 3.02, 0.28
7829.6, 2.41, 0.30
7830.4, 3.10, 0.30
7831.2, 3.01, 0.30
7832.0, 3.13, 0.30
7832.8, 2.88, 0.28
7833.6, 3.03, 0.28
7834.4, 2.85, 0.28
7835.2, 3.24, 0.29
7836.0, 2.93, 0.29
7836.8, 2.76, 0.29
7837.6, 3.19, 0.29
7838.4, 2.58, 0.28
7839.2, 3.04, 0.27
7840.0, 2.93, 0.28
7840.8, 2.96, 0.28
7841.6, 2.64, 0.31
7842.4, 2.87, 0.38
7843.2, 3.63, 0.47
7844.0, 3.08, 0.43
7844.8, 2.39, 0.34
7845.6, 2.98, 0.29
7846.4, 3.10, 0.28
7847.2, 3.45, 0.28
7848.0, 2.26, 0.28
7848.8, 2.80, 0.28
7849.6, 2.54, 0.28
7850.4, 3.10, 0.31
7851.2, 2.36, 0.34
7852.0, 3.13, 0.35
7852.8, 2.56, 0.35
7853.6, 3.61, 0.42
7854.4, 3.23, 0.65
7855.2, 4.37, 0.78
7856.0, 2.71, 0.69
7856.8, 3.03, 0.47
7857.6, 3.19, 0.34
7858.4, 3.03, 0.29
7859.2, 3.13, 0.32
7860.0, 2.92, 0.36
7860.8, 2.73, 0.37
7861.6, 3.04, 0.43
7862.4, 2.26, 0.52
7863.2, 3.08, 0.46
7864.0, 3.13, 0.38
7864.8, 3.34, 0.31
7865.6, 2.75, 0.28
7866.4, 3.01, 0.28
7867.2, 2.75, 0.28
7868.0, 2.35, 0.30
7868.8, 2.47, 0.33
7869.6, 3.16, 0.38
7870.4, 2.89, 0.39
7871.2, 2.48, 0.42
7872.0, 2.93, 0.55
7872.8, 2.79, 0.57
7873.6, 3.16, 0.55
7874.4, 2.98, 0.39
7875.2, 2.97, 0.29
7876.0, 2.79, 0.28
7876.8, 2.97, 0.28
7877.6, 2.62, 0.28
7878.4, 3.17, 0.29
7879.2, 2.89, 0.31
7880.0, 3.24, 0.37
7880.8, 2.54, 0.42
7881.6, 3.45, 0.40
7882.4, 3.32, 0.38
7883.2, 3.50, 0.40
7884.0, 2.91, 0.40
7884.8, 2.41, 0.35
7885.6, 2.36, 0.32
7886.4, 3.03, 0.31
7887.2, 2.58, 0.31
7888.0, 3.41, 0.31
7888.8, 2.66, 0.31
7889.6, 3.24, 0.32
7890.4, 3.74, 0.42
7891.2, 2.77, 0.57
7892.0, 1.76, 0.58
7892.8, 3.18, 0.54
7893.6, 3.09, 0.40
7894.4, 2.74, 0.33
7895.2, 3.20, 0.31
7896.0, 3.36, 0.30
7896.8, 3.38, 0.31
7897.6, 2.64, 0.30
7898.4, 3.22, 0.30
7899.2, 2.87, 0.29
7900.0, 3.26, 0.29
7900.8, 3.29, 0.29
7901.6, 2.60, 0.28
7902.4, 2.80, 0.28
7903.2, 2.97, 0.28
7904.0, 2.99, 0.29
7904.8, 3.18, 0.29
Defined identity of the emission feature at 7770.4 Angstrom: [N II]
